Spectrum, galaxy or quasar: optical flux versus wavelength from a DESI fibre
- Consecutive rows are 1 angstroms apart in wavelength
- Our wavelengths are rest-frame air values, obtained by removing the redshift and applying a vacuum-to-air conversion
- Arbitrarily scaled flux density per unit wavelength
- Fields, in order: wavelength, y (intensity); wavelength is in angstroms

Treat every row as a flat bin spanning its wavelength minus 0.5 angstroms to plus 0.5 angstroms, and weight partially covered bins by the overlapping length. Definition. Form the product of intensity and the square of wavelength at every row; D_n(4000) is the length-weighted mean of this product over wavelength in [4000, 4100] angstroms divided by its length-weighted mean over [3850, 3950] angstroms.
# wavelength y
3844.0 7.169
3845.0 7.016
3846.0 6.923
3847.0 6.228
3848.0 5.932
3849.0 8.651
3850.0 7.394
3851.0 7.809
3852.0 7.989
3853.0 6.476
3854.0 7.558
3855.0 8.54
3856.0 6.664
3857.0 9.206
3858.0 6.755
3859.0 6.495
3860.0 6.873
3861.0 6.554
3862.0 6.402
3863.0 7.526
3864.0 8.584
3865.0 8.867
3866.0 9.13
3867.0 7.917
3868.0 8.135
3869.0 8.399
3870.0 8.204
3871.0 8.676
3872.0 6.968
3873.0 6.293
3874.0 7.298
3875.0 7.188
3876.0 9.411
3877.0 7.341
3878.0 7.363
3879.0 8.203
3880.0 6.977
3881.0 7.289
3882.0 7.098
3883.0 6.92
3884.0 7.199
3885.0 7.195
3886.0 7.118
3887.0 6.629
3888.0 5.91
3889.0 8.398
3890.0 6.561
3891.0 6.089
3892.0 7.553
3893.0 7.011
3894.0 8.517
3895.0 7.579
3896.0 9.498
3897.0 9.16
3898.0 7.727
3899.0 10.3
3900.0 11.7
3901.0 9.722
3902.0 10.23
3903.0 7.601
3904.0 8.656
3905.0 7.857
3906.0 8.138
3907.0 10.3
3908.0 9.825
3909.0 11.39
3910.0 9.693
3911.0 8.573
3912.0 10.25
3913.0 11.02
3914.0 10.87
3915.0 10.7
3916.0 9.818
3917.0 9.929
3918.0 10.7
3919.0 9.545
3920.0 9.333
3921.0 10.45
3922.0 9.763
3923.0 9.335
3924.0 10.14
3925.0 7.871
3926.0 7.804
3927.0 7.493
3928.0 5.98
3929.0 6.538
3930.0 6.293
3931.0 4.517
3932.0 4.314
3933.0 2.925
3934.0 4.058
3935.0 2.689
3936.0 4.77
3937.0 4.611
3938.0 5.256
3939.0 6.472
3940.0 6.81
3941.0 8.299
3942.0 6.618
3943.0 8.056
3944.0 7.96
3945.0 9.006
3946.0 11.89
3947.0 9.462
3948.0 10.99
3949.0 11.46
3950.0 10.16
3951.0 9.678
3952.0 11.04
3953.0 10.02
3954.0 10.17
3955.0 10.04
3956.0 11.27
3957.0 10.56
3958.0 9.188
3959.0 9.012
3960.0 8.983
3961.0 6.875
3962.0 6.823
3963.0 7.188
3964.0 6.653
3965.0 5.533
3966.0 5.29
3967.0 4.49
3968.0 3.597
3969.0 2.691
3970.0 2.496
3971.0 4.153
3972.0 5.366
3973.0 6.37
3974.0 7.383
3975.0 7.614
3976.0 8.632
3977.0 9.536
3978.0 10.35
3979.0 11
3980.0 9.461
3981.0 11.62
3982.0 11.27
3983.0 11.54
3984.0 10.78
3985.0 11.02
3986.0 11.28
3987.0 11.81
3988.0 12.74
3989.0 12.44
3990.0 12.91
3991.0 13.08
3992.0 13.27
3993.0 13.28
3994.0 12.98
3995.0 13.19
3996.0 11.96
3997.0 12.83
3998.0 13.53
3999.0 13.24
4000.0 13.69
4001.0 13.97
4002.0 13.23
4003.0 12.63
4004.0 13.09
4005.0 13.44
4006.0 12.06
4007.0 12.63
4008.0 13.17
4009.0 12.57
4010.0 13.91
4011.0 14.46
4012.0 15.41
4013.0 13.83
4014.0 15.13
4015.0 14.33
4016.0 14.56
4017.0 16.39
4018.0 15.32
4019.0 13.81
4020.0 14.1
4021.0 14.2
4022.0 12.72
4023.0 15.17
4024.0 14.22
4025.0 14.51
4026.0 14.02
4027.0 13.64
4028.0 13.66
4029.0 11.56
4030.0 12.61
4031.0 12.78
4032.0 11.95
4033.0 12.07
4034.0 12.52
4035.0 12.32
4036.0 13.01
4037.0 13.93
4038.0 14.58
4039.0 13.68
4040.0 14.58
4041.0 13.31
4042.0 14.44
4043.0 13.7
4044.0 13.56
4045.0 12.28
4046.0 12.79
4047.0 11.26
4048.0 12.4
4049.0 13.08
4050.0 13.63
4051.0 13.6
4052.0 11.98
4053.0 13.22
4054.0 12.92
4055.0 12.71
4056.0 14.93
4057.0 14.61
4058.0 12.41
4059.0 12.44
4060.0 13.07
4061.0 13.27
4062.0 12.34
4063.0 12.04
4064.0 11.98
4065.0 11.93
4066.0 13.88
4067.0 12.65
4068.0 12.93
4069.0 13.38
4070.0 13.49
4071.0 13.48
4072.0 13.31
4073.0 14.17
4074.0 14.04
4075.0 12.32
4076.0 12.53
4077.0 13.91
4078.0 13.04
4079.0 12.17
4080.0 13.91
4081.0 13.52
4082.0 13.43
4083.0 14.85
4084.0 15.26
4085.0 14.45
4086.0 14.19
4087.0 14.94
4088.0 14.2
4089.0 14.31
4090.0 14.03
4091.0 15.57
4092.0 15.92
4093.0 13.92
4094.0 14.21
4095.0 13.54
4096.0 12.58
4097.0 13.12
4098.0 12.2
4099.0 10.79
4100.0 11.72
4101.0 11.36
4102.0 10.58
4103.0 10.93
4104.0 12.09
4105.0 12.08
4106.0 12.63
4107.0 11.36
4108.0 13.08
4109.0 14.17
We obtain 1.81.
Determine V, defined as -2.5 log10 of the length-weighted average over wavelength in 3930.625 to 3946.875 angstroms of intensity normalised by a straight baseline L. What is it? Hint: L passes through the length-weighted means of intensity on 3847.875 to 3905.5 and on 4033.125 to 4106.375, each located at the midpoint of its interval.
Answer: 0.467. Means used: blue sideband 7.79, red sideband 13.2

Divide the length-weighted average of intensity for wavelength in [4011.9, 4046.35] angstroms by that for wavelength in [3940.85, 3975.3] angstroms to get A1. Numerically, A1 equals 1.7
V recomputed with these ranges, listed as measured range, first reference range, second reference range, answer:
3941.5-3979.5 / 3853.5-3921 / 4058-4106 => 0.24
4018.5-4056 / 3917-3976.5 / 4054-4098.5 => -0.14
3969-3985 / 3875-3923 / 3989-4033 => 0.40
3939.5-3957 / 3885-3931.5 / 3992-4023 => 0.12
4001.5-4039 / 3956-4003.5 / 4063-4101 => -0.21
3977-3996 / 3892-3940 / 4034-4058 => -0.08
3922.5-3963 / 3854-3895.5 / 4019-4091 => 0.23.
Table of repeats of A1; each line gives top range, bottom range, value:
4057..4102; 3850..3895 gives 1.78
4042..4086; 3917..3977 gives 1.75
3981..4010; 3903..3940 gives 1.58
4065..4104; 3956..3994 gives 1.50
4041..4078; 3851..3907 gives 1.67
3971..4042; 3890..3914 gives 1.39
